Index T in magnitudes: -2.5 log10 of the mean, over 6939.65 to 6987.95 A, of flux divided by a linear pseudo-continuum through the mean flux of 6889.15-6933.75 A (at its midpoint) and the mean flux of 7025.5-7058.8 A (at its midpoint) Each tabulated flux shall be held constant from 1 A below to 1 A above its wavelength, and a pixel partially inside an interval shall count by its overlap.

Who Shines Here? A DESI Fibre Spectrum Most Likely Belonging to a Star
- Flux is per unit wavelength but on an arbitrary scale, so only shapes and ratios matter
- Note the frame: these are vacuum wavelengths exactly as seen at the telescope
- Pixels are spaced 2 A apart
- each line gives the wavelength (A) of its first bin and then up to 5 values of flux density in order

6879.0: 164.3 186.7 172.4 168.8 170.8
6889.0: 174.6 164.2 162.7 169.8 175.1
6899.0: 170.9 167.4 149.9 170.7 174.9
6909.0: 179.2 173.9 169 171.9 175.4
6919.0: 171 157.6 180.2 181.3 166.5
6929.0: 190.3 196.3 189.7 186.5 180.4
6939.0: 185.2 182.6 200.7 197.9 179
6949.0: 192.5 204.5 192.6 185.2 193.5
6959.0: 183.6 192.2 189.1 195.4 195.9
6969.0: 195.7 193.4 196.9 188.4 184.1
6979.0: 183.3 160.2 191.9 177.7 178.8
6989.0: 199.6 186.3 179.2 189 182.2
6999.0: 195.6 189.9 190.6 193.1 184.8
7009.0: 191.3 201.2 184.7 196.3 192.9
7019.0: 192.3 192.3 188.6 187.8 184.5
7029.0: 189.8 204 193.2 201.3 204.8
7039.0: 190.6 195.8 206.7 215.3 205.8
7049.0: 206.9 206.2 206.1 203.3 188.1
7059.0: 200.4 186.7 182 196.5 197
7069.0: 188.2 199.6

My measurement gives -0.03 mag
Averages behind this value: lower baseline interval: 173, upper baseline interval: 200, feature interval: 189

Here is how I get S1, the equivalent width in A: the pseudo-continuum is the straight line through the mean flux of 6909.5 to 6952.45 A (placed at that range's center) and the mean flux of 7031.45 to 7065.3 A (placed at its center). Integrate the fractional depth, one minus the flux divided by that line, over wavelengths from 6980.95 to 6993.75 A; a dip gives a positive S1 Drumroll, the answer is 0.5 A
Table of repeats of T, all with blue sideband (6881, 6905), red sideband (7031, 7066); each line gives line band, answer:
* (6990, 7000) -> 0.01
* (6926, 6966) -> -0.06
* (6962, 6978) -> -0.05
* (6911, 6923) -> 0.02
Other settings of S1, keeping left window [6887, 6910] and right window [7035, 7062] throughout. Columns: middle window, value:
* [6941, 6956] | -1.1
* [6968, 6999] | 0.2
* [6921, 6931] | -0.2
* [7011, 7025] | 0.2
